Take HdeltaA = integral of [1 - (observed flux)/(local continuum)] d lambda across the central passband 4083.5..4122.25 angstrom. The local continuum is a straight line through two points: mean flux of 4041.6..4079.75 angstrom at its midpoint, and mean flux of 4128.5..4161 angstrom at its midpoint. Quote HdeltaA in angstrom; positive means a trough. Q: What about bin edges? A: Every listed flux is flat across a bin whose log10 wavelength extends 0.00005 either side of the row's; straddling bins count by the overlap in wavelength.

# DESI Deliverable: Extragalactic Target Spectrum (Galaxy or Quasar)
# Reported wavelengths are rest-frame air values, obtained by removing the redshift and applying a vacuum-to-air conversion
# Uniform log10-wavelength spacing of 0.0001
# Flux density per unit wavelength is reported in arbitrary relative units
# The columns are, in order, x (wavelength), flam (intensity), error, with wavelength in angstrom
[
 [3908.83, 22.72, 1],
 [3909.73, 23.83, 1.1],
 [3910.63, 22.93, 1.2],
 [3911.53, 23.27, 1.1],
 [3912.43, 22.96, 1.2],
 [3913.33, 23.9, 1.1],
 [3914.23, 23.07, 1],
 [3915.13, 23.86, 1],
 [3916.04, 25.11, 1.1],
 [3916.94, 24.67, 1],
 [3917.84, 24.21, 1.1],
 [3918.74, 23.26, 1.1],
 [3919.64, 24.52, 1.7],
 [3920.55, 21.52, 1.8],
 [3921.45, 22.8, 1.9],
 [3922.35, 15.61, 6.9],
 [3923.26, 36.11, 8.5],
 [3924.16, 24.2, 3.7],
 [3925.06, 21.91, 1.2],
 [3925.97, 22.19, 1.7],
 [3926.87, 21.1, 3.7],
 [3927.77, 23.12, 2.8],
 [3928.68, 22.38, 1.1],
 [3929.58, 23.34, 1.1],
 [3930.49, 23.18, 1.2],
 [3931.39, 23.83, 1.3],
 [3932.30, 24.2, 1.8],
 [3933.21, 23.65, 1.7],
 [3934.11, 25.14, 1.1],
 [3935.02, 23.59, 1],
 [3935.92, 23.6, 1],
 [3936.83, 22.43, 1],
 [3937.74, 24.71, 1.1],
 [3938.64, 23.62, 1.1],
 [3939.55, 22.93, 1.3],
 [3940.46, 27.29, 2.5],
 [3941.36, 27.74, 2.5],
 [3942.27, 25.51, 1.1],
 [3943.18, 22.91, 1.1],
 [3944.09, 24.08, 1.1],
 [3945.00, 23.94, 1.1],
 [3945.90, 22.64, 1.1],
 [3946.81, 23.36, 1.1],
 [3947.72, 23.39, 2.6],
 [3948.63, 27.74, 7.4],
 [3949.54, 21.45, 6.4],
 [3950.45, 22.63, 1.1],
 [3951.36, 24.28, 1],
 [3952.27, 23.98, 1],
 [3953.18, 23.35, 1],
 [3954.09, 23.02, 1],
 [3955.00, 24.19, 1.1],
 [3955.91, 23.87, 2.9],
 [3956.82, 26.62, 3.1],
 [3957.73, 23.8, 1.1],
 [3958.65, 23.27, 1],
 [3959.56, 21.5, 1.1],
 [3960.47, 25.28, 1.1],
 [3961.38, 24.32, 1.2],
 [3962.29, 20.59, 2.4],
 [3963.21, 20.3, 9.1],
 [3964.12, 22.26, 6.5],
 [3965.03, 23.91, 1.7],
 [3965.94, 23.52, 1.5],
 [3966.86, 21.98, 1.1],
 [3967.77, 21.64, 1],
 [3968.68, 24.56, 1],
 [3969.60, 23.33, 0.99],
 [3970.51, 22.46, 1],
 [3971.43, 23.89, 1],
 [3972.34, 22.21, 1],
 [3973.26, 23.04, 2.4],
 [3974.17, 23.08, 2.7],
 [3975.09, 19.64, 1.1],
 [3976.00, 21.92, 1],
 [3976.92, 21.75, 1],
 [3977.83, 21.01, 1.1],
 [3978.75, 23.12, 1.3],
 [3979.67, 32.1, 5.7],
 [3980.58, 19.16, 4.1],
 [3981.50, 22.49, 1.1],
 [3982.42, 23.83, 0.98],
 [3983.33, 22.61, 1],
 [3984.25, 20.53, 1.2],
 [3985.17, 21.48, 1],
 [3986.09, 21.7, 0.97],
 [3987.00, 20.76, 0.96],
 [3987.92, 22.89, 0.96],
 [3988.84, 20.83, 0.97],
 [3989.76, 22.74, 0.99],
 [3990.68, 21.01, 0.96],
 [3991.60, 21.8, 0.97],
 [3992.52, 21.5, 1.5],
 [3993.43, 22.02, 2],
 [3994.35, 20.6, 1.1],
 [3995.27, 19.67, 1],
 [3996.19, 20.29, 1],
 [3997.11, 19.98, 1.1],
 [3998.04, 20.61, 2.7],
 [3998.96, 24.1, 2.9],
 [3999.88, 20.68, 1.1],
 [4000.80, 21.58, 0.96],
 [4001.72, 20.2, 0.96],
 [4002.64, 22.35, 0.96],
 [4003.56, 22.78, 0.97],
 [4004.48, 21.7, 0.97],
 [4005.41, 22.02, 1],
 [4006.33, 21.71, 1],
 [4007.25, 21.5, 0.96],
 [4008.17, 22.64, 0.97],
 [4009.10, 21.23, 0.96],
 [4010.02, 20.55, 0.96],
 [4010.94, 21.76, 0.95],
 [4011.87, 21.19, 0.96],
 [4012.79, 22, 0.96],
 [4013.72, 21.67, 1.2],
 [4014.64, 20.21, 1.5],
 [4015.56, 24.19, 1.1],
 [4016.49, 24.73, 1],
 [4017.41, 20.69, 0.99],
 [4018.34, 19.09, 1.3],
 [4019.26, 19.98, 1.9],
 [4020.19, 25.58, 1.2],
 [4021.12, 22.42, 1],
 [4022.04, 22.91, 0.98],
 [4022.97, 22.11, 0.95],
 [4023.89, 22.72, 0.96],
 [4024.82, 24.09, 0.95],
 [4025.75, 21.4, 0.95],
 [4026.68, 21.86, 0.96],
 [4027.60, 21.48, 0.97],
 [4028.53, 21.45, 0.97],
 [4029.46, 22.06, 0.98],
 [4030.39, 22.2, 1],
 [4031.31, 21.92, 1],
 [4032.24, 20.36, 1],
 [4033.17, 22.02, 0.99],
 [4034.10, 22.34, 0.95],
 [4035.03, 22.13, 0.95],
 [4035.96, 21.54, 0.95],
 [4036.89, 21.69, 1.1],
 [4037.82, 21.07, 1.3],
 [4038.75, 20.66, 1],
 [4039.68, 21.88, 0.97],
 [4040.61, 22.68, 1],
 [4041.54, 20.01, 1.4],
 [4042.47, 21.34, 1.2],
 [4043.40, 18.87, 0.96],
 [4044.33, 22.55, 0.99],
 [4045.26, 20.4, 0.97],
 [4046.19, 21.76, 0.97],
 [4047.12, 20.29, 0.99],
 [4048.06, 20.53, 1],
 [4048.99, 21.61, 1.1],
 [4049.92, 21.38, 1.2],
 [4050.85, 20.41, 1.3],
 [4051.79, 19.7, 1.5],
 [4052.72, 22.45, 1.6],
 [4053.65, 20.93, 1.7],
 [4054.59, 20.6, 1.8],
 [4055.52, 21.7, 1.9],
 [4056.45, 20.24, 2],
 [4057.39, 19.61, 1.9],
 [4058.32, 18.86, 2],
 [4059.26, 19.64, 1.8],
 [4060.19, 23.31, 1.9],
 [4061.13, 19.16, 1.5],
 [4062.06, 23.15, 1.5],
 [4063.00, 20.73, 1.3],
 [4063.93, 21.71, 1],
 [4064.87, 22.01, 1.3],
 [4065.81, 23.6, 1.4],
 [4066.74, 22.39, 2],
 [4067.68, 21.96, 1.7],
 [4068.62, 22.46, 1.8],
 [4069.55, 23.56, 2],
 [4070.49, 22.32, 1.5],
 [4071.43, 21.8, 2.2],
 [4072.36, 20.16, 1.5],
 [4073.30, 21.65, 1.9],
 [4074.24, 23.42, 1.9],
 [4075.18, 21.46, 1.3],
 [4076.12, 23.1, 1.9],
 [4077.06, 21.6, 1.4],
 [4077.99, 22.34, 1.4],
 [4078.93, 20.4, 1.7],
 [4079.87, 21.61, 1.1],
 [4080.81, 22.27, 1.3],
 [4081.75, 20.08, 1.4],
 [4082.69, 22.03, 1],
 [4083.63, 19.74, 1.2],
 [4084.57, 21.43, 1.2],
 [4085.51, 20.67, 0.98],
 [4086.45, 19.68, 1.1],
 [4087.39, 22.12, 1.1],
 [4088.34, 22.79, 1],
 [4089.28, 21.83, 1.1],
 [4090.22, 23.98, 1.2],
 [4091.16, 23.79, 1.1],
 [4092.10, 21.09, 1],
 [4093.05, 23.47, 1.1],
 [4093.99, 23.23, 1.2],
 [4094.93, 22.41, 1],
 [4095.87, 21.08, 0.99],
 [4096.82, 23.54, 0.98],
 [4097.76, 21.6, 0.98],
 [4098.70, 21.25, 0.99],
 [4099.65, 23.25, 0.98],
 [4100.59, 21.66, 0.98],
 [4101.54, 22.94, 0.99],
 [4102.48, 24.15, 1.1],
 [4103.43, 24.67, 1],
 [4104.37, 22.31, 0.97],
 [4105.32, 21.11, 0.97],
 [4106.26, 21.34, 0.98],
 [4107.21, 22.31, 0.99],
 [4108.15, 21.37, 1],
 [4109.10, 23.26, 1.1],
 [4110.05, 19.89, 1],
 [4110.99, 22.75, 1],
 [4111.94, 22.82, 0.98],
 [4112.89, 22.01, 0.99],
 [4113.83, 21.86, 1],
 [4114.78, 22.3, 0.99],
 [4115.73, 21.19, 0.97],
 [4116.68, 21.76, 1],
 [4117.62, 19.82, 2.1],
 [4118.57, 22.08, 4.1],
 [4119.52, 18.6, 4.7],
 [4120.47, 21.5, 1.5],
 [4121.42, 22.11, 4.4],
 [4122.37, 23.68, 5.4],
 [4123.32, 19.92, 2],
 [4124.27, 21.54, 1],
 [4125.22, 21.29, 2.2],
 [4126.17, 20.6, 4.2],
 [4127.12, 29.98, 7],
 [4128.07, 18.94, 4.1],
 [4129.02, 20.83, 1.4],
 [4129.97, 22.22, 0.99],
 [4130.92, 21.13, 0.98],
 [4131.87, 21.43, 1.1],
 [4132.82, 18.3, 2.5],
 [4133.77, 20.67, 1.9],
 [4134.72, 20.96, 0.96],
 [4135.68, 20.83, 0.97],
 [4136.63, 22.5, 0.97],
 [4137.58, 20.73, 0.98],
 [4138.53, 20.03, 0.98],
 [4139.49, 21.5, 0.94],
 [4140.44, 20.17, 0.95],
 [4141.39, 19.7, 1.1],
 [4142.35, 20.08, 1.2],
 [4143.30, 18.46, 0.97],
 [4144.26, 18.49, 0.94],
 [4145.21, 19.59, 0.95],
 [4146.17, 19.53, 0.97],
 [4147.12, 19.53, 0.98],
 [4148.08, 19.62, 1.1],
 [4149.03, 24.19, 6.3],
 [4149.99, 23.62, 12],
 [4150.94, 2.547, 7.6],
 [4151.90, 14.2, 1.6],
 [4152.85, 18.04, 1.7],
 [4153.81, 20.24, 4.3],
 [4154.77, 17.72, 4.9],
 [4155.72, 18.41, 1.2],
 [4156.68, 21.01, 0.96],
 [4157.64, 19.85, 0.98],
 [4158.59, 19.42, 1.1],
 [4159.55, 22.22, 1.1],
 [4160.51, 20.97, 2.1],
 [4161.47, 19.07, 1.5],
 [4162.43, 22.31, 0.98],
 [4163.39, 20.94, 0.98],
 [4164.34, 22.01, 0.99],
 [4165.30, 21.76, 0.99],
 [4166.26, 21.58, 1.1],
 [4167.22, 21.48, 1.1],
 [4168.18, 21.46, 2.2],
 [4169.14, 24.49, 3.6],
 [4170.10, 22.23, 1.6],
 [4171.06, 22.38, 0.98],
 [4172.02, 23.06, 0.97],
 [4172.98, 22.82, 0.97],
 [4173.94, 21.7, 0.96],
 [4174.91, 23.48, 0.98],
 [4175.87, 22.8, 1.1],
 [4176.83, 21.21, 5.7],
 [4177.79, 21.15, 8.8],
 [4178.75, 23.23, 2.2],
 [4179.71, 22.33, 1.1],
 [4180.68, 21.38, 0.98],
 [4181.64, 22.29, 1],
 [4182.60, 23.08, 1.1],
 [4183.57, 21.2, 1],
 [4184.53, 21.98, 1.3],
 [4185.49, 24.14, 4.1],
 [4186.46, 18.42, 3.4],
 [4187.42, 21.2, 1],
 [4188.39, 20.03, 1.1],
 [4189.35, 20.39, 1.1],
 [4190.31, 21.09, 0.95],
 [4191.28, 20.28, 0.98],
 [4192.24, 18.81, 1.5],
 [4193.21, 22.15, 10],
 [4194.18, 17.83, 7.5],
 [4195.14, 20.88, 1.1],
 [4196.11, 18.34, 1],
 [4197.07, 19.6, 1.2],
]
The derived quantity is -2.8 angstrom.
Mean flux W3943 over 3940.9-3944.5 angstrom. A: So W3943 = 25.1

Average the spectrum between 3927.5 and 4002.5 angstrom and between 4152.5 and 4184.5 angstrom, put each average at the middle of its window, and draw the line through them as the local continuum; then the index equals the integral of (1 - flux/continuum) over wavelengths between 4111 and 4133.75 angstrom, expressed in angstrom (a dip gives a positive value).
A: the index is 0.23 angstrom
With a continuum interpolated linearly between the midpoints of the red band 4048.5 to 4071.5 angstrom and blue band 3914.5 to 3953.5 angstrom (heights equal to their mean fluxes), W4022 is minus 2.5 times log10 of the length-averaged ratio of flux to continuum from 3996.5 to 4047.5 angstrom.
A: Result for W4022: 0.02 mag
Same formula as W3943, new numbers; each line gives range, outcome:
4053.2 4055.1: 20.8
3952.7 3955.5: 23.5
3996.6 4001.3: 21.3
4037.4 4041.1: 21.6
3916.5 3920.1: 24.2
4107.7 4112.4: 22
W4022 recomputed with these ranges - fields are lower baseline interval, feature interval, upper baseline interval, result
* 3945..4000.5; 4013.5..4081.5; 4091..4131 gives 0.03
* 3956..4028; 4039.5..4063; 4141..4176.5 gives 0.03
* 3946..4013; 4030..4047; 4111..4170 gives 0.02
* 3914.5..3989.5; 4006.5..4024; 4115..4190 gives 0.03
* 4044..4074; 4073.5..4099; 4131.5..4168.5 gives -0.05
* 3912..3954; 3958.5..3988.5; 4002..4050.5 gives 0.01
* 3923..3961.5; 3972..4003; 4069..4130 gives 0.08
